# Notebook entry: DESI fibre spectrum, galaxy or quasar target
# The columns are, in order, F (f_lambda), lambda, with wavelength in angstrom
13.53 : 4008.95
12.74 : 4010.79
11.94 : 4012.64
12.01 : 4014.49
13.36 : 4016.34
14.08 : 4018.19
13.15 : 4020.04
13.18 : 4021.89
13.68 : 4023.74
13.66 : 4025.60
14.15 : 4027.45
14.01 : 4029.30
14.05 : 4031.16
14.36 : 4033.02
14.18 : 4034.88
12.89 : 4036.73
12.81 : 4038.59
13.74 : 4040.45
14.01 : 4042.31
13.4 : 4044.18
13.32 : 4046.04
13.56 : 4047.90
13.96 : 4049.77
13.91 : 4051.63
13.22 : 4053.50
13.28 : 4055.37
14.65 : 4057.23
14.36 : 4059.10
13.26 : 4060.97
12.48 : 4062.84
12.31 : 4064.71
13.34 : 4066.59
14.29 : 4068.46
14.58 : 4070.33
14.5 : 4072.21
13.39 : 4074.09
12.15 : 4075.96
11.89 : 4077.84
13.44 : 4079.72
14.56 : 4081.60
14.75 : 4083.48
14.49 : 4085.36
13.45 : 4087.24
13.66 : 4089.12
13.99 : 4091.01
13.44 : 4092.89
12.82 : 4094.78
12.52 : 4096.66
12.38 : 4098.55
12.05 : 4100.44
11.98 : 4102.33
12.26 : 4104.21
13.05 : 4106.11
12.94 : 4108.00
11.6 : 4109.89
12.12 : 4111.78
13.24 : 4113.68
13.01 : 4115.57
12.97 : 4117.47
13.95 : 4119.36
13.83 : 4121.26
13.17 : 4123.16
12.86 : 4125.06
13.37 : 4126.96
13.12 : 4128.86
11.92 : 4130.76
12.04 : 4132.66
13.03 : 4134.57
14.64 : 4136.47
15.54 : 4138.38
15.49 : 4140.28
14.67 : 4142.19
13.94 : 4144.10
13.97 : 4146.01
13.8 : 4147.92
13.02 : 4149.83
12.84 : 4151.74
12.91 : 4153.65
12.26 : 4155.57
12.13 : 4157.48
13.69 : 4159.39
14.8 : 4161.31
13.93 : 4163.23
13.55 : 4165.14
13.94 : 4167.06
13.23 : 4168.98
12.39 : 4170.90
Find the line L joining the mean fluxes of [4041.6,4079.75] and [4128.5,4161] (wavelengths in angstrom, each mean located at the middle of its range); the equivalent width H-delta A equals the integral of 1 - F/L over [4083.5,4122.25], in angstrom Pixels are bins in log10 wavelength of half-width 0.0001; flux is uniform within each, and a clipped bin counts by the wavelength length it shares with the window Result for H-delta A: 1.3 angstrom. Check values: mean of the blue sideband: 13.5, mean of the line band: 13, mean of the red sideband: 13.5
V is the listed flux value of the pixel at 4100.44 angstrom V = 12.05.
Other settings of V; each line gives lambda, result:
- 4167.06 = 13.94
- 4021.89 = 13.18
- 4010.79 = 12.74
